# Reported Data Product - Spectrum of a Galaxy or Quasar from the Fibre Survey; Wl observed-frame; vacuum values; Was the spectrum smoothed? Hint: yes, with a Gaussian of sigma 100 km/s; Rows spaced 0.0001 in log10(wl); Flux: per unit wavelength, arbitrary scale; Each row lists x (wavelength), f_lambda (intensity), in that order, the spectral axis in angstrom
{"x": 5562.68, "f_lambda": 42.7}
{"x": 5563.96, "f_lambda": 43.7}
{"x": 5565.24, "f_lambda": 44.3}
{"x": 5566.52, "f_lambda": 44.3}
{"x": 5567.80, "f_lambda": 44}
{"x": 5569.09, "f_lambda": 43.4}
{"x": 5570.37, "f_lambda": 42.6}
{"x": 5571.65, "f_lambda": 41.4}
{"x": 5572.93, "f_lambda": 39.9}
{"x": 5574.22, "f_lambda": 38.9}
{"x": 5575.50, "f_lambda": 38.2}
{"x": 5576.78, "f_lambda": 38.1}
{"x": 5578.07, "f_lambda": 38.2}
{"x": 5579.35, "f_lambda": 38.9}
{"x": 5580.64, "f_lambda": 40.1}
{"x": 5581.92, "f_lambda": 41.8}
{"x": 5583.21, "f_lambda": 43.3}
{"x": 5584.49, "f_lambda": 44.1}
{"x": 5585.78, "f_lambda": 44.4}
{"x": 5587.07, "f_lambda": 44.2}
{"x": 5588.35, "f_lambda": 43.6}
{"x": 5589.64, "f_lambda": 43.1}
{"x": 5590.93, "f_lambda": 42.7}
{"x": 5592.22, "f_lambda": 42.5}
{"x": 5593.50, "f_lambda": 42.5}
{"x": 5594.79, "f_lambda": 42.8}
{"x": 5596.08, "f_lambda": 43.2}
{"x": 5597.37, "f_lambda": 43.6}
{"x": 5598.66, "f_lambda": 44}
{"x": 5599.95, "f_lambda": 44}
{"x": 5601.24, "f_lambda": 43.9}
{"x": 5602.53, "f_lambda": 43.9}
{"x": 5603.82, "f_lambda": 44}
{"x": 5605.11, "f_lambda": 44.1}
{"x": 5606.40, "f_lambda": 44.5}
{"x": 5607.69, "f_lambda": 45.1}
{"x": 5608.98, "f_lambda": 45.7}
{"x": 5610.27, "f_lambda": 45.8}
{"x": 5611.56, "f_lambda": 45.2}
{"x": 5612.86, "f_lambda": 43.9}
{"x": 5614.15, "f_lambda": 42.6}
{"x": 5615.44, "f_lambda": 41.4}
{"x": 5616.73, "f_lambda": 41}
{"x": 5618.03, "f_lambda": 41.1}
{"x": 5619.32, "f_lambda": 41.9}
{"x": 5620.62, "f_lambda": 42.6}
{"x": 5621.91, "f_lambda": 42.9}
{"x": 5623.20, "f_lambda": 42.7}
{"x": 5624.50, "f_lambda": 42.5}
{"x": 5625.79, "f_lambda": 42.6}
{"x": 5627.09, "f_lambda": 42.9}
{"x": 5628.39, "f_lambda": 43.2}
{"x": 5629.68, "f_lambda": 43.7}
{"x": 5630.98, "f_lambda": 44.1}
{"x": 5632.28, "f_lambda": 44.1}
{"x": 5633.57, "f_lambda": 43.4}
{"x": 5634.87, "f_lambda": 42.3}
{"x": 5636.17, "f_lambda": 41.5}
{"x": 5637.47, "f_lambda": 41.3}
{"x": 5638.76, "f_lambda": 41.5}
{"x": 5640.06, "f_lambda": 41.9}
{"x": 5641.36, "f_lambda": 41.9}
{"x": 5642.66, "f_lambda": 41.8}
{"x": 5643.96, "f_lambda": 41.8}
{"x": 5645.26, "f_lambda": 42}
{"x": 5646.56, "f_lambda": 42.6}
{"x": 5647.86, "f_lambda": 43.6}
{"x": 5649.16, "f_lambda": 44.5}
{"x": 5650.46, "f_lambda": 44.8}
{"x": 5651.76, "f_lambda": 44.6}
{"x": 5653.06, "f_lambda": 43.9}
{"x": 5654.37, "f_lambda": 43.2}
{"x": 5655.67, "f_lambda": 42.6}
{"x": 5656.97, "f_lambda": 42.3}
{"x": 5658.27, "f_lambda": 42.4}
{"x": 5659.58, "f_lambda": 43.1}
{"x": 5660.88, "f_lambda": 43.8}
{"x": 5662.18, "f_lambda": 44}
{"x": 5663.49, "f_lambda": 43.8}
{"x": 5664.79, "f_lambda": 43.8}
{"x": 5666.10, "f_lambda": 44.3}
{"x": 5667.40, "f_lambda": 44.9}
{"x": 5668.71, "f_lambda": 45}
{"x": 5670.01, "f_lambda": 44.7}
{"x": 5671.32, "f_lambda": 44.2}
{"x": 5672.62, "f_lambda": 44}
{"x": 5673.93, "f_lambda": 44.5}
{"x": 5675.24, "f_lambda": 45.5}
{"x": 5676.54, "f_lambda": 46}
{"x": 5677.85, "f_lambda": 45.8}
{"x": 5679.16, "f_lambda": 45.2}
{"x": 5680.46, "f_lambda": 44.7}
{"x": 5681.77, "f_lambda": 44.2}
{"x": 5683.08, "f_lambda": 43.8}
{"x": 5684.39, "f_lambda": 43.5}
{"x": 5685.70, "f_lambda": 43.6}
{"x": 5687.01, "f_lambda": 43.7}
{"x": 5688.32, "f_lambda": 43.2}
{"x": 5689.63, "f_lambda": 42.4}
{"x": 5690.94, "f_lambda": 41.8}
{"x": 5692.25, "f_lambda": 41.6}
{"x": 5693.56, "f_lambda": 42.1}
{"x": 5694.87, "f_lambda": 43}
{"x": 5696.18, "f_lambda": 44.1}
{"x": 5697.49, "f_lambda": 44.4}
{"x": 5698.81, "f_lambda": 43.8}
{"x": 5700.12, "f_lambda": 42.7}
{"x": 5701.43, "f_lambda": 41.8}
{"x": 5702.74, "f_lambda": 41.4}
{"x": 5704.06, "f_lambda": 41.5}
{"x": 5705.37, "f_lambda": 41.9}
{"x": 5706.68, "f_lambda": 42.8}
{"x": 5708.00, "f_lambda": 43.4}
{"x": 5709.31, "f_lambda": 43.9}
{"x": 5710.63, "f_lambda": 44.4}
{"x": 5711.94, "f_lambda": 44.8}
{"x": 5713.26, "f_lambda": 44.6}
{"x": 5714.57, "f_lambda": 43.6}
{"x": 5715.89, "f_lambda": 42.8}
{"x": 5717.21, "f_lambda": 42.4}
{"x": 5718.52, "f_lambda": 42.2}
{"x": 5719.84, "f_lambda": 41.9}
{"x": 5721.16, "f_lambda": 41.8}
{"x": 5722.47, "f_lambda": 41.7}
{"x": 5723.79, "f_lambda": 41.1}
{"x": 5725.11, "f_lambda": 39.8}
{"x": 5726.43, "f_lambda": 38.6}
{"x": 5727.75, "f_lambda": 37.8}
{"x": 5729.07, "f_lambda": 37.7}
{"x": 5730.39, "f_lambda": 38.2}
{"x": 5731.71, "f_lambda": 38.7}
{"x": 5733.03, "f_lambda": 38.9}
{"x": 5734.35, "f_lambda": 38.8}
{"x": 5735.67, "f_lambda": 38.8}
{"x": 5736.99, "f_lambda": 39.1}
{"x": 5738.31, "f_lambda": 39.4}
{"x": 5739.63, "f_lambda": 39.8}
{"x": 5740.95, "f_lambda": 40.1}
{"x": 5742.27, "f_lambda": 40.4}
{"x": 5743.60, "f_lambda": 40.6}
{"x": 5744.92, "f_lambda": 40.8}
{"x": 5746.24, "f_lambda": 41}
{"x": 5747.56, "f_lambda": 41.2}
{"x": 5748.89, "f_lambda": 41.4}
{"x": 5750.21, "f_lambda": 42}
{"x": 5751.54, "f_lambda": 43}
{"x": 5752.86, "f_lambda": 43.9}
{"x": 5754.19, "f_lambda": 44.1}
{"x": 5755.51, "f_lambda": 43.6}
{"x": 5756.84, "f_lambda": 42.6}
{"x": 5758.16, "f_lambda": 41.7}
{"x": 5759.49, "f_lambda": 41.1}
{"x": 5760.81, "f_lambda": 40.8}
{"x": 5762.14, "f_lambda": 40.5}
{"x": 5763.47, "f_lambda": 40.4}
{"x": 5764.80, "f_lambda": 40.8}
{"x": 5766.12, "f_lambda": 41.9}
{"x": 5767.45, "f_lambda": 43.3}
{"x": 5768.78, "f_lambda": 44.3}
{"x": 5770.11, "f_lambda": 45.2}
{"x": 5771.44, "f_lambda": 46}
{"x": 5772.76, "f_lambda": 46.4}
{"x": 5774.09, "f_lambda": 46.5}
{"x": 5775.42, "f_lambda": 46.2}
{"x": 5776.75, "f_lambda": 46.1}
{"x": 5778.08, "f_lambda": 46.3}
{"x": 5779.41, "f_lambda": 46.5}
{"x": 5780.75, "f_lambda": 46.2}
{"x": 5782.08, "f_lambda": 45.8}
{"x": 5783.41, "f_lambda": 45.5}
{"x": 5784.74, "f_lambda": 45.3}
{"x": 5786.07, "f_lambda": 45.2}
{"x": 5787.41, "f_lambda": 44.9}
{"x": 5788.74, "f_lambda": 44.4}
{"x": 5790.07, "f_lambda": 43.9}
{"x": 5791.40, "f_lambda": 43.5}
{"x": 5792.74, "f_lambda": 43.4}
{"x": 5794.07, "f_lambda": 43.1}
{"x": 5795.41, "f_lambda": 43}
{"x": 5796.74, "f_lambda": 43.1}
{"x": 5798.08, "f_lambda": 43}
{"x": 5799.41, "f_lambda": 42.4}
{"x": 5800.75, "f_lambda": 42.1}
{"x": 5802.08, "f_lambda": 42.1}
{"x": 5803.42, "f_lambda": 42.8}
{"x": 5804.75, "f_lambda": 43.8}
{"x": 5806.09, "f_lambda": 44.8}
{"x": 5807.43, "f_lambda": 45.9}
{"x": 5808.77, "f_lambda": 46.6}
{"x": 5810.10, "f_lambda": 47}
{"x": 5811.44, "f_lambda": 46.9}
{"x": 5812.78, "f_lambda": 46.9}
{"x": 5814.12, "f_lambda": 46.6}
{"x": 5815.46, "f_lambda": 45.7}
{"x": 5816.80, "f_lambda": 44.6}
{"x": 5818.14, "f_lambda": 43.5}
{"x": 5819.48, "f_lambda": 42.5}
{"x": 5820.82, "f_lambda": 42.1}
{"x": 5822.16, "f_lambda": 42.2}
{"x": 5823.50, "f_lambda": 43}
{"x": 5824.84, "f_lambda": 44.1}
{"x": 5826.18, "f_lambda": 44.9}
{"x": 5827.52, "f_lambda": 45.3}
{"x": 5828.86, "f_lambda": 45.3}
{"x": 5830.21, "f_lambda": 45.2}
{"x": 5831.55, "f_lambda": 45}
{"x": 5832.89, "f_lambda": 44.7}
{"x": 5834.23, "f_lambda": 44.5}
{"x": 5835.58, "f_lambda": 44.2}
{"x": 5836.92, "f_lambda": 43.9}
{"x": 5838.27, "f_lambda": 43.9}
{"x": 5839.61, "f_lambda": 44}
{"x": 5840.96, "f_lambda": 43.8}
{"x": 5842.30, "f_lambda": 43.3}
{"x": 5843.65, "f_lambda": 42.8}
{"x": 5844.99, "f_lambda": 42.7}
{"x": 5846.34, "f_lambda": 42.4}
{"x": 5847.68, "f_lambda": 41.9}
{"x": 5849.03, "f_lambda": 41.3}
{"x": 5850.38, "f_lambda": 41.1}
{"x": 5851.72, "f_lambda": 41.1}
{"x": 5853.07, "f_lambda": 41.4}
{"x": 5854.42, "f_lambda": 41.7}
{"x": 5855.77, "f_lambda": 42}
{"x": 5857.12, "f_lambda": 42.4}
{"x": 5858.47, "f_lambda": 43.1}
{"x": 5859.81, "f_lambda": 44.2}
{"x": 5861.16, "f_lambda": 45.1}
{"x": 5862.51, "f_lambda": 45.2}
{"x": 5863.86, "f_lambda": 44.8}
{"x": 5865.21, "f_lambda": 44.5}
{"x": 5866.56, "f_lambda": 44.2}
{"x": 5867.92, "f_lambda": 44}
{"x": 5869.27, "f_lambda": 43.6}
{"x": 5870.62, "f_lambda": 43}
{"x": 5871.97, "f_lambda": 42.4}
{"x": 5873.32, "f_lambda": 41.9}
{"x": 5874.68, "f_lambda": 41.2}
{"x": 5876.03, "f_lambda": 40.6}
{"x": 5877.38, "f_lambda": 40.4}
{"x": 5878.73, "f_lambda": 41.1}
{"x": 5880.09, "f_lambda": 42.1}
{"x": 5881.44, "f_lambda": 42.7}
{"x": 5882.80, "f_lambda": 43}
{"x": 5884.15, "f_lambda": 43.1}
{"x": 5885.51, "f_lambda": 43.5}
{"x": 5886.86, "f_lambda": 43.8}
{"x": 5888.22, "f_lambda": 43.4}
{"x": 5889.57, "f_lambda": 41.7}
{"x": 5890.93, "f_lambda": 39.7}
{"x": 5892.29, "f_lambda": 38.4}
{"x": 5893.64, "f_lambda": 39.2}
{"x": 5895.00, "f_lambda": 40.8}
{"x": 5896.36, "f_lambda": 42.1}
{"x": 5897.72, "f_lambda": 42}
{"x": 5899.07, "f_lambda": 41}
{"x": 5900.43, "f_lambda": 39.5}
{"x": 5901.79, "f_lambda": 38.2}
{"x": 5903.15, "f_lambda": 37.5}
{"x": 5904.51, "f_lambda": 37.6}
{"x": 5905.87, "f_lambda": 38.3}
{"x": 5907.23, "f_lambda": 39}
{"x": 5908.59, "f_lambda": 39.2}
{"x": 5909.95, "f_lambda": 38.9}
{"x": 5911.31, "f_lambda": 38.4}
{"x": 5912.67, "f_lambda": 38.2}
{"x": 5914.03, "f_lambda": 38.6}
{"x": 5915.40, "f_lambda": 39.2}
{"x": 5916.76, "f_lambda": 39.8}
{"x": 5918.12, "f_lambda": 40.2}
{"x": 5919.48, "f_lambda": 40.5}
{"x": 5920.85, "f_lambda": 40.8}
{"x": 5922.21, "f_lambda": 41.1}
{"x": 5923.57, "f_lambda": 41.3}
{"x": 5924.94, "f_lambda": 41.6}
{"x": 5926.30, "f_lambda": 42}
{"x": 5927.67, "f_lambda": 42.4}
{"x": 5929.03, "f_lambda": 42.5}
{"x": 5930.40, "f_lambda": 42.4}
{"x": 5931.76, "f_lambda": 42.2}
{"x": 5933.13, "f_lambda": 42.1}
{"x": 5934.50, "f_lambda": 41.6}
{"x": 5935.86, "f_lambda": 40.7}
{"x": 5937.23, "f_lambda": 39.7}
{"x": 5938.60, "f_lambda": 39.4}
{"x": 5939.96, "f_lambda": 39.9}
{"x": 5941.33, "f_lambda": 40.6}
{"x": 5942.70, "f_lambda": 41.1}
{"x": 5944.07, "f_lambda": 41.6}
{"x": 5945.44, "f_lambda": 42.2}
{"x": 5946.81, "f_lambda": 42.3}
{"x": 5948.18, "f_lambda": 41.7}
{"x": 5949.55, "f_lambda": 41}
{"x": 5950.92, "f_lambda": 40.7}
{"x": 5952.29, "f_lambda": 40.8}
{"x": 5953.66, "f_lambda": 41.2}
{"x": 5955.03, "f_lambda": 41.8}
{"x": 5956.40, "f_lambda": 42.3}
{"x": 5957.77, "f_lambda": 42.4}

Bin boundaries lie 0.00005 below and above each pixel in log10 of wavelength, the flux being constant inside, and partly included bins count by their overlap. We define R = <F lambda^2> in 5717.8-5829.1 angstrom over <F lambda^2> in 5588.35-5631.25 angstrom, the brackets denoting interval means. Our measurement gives 1.0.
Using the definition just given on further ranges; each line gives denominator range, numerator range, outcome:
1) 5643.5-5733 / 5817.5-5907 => 1.05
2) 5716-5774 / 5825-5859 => 1.08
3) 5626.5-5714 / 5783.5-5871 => 1.07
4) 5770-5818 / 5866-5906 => 0.95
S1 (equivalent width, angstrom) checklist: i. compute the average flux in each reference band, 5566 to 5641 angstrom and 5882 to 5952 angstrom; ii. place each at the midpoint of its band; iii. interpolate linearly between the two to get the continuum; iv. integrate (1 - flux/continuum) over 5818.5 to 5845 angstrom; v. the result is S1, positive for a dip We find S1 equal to -1.71 angstrom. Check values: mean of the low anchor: 42.7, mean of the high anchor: 40.7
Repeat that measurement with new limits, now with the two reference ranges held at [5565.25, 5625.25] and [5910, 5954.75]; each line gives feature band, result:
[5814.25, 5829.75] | -1.0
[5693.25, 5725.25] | -0.5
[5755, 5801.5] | -2.4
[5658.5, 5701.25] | -1.7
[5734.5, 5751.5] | 0.6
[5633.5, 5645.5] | 0.2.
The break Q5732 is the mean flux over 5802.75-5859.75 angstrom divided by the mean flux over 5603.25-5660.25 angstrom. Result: 1.0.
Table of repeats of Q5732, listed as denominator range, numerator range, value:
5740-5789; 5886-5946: 0.93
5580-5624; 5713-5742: 0.93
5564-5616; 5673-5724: 1.01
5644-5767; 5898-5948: 0.95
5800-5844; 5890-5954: 0.91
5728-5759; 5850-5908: 1.03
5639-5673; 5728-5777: 0.96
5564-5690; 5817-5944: 0.97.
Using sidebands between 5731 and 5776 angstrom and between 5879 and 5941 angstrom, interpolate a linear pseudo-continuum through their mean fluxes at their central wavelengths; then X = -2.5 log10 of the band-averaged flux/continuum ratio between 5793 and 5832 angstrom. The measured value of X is -0.07 mag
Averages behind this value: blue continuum 41.9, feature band 44.2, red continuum 40.7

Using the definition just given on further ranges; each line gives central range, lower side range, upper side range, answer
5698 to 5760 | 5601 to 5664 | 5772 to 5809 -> 0.065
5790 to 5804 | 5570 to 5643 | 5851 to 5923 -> -0.030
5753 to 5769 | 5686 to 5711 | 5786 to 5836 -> 0.039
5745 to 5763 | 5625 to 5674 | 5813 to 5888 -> 0.032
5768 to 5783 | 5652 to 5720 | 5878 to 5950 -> -0.085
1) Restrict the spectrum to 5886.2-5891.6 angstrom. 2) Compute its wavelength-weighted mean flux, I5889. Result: 42.1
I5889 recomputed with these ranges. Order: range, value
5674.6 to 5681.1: 45.5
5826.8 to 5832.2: 45.2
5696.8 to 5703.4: 42.8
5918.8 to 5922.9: 40.8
